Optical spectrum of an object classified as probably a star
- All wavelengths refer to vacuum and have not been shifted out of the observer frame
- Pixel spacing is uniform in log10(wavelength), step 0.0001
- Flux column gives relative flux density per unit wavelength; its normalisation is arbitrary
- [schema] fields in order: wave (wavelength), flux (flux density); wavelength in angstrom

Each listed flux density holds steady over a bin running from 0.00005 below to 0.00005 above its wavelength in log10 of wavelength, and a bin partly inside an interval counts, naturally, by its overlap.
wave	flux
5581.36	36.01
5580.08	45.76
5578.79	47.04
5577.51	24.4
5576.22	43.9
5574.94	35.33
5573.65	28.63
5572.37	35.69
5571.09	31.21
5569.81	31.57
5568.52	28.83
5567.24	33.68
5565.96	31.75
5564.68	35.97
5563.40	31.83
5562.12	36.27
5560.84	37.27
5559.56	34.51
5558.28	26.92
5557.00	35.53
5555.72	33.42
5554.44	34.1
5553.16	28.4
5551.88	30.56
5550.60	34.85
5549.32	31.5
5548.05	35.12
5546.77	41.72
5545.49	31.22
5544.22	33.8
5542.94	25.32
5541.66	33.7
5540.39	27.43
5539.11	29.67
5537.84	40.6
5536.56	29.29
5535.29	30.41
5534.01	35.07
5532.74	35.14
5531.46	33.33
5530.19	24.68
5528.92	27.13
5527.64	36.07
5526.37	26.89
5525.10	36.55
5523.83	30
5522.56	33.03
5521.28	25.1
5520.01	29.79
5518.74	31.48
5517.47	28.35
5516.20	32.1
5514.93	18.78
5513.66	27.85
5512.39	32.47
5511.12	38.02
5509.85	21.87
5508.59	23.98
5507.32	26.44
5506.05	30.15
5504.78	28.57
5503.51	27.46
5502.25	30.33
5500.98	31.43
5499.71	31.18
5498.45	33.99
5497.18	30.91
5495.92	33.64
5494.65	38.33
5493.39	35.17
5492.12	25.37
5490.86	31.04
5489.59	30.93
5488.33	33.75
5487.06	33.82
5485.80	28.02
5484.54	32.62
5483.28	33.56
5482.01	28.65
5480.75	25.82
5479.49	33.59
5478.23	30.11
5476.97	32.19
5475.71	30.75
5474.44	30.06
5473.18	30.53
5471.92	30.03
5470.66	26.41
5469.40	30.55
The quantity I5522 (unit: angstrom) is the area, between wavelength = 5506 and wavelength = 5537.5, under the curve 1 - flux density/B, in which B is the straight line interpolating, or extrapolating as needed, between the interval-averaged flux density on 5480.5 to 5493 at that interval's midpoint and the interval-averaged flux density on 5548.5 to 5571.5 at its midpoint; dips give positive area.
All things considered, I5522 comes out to 1.7 angstrom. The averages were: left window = 30.6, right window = 32.7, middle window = 29.9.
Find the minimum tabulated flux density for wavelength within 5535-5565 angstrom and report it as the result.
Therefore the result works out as 25.32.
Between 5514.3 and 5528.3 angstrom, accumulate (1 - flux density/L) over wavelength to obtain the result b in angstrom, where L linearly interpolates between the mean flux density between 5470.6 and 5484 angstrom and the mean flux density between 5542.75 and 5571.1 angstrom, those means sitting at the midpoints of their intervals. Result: 0.9 angstrom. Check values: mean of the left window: 30.3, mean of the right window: 33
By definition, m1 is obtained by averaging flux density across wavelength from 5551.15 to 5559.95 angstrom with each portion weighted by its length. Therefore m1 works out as 31.9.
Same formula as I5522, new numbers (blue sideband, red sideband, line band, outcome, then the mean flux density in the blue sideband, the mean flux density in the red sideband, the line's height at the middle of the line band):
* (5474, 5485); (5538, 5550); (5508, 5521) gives 1.37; 30.8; 32.5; 31.7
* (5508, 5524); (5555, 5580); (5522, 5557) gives -1.24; 28.7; 34.1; 31.2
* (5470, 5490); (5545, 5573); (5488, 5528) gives 1.65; 30.7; 33.3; 31.6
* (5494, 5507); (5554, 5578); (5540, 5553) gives 0.10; 31.5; 33.2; 32.7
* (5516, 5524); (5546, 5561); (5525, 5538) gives -0.29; 29.8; 33.5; 31.1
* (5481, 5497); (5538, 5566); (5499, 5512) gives 1.26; 31.9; 32.9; 32.2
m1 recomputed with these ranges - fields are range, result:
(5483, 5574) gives 31.5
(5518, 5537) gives 30.9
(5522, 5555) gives 32.1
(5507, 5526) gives 29.1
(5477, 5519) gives 30.3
